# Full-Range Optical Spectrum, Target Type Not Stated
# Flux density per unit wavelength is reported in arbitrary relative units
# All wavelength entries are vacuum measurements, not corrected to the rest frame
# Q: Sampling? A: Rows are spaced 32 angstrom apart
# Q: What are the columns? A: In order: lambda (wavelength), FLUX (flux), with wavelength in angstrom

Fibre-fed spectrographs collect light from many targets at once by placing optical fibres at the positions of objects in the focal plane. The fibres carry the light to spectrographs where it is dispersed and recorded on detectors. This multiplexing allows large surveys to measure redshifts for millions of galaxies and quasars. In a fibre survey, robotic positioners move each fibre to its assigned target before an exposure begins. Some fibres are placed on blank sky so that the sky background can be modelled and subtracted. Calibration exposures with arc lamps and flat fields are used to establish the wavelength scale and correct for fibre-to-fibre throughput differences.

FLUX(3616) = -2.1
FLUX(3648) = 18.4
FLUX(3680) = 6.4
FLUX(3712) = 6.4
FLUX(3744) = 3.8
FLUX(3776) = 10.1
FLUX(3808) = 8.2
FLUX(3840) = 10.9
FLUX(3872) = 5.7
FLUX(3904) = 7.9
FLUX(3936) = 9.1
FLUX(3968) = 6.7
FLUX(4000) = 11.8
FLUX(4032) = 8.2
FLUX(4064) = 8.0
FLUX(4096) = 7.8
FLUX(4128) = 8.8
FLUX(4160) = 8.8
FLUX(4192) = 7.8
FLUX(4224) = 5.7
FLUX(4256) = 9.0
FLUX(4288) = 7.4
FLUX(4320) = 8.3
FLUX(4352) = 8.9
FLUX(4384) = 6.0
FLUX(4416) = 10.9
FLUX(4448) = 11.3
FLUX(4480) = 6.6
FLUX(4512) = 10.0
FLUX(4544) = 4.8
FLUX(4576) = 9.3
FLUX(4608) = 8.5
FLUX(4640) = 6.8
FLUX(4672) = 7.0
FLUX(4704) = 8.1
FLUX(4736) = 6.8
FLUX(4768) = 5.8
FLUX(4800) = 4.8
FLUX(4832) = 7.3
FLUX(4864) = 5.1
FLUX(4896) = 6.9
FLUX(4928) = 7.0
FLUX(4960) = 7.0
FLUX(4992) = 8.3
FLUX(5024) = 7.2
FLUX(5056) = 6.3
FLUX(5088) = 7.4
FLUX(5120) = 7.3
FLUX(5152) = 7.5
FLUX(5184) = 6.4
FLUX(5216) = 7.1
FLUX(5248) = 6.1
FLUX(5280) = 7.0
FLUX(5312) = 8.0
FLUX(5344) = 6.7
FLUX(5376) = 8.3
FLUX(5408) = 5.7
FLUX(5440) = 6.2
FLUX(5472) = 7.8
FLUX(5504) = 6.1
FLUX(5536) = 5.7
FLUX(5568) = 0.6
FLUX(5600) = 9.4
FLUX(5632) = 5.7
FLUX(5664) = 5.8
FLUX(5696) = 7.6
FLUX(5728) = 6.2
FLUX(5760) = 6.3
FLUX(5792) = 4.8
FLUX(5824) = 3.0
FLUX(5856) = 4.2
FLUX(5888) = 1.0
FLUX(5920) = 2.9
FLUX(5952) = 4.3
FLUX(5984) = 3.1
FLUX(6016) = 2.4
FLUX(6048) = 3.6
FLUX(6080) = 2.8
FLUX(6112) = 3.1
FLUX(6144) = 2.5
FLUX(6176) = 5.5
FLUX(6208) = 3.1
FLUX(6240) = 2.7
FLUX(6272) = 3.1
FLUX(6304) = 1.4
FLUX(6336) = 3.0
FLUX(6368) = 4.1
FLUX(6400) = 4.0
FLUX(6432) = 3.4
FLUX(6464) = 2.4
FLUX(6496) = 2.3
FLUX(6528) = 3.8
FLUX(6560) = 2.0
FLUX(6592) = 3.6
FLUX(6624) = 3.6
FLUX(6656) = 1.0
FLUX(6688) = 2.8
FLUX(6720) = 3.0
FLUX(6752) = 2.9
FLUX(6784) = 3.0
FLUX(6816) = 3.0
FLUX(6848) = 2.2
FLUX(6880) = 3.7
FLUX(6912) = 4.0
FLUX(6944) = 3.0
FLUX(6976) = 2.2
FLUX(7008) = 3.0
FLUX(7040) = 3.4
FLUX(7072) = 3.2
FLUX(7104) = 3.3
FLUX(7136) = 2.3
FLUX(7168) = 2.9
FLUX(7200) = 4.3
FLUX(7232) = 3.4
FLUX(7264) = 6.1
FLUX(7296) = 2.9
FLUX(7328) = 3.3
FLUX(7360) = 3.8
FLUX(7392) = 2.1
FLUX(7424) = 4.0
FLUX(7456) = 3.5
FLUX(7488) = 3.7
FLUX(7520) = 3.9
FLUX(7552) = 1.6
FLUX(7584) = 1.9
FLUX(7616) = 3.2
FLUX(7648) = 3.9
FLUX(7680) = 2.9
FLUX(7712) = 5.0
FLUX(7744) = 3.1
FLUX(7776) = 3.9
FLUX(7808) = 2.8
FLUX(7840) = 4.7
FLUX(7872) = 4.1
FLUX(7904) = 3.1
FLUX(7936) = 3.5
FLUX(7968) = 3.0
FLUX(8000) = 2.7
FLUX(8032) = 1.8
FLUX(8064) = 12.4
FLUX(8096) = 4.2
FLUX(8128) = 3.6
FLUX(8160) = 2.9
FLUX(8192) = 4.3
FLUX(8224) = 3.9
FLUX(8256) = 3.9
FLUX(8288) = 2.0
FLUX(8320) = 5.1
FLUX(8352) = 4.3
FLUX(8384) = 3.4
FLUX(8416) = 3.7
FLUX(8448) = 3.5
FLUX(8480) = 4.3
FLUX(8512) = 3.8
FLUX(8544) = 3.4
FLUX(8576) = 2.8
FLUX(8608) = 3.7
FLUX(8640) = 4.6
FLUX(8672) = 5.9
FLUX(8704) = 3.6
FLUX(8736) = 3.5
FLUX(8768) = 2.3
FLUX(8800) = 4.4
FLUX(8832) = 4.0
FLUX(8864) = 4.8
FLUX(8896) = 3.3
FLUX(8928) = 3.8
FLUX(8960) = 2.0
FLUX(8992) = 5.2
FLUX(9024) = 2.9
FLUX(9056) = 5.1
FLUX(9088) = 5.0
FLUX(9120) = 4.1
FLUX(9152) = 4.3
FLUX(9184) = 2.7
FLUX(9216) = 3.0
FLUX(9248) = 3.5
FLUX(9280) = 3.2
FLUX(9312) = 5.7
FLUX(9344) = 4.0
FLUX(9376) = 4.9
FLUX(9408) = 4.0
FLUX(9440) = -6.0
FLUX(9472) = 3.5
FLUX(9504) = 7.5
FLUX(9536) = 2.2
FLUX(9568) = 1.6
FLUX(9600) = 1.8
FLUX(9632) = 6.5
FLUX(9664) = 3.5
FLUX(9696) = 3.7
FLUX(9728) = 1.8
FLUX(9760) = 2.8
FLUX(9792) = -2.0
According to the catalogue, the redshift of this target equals 1.162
